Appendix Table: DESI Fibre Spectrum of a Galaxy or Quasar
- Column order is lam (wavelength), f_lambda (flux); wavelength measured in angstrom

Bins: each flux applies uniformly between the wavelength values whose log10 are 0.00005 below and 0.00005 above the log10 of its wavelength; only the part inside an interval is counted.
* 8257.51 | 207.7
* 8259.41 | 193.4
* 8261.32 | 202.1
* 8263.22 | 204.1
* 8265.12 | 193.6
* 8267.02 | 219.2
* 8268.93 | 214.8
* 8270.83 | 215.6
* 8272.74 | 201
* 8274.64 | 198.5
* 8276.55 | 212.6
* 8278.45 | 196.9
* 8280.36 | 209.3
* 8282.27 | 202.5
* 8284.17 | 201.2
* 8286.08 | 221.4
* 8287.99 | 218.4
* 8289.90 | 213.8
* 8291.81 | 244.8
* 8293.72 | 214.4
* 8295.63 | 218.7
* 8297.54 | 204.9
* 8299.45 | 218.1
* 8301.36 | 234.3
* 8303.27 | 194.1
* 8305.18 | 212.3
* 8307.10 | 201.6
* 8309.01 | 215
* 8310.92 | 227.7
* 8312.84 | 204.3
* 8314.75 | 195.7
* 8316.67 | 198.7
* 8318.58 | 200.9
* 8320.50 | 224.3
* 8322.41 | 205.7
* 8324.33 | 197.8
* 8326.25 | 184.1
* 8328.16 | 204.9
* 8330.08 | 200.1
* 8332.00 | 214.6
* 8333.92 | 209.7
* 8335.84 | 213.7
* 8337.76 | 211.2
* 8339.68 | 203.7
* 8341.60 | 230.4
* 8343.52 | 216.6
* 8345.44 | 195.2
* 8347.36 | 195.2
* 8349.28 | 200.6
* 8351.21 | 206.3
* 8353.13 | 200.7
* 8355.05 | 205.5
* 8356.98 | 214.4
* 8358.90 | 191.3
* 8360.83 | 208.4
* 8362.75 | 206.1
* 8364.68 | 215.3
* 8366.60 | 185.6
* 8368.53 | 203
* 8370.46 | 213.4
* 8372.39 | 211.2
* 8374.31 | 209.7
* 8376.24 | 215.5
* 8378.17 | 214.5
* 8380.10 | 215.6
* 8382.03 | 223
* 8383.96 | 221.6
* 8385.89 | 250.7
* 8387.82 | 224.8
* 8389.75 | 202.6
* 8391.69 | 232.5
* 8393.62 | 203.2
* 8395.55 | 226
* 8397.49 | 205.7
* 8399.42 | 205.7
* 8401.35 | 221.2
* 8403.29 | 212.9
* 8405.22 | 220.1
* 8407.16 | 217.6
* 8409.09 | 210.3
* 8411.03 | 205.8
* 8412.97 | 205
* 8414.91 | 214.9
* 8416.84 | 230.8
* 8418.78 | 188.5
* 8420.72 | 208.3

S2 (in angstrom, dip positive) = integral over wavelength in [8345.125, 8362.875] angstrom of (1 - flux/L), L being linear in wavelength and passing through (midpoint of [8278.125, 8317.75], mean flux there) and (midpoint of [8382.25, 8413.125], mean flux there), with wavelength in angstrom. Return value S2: 1.0 angstrom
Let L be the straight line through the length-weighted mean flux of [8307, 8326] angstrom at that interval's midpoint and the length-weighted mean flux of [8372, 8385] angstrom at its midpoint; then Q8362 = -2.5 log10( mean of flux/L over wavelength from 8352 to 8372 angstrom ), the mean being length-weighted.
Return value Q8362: 0.048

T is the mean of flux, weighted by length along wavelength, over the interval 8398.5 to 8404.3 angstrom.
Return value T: 214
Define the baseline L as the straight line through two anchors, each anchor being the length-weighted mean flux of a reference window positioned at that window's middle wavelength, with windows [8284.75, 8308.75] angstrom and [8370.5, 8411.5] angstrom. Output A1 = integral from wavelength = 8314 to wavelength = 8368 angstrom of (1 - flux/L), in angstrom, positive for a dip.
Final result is 2.87 angstrom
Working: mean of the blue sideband 216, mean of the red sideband 217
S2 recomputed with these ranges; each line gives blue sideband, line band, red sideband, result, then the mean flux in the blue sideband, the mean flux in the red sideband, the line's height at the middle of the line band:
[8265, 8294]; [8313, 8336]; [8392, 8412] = 0.9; 212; 214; 212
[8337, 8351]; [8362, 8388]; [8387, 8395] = -0.2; 207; 216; 213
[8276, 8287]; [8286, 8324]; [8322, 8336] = -1.4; 207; 203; 205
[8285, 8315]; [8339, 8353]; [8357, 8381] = 0.2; 215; 208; 210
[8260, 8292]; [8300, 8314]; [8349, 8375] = -0.3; 209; 205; 208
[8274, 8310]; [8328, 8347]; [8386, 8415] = 0.3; 212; 215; 213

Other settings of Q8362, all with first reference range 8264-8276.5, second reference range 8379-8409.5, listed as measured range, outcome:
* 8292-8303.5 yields -0.038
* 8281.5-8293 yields -0.042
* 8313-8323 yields 0.034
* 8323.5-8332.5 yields 0.068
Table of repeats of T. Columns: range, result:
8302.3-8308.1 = 203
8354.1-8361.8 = 205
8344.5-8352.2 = 199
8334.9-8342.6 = 215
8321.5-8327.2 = 196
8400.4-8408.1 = 218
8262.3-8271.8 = 209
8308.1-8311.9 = 221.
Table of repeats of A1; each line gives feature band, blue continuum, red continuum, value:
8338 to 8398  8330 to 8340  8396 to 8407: 0.2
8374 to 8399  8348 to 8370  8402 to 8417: -1.2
